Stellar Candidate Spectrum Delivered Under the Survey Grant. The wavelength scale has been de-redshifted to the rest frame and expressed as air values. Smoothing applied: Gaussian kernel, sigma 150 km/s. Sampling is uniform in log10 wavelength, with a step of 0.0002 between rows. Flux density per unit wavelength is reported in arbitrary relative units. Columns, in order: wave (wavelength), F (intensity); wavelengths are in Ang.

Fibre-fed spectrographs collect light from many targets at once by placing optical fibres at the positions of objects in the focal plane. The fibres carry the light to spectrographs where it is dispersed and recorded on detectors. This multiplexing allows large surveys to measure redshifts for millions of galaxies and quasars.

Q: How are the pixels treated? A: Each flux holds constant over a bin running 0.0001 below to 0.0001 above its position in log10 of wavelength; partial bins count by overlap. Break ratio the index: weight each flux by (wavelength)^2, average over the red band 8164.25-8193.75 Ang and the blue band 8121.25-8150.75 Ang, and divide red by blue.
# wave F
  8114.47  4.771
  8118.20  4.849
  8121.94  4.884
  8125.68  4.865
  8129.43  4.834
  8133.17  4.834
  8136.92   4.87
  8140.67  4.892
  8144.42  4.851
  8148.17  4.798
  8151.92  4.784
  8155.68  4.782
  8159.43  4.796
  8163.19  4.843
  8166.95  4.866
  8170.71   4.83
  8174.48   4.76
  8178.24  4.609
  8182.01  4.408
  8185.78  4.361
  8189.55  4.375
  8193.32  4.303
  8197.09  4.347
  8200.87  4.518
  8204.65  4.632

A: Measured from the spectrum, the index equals 0.96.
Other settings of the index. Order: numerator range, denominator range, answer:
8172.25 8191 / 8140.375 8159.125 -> 0.94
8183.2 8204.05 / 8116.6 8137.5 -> 0.92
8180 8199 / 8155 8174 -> 0.91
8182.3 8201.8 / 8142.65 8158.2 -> 0.92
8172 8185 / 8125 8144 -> 0.95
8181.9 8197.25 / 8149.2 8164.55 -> 0.91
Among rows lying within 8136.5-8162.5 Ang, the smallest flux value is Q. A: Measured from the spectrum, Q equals 4.782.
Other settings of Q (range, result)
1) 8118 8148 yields 4.834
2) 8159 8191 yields 4.361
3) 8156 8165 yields 4.796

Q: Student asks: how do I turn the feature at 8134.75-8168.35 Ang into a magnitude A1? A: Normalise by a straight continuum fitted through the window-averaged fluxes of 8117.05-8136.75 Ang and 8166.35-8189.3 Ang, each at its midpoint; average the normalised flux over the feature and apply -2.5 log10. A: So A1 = -0.022 mag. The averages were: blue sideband 4.85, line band 4.83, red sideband 4.61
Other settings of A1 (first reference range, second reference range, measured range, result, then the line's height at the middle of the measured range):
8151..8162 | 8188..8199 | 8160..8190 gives -0.019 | 4.57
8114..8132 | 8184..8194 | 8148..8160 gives -0.040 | 4.61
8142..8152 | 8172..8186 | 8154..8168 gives -0.026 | 4.71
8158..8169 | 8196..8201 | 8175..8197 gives 0.033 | 4.56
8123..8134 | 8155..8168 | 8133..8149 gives -0.003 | 4.84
